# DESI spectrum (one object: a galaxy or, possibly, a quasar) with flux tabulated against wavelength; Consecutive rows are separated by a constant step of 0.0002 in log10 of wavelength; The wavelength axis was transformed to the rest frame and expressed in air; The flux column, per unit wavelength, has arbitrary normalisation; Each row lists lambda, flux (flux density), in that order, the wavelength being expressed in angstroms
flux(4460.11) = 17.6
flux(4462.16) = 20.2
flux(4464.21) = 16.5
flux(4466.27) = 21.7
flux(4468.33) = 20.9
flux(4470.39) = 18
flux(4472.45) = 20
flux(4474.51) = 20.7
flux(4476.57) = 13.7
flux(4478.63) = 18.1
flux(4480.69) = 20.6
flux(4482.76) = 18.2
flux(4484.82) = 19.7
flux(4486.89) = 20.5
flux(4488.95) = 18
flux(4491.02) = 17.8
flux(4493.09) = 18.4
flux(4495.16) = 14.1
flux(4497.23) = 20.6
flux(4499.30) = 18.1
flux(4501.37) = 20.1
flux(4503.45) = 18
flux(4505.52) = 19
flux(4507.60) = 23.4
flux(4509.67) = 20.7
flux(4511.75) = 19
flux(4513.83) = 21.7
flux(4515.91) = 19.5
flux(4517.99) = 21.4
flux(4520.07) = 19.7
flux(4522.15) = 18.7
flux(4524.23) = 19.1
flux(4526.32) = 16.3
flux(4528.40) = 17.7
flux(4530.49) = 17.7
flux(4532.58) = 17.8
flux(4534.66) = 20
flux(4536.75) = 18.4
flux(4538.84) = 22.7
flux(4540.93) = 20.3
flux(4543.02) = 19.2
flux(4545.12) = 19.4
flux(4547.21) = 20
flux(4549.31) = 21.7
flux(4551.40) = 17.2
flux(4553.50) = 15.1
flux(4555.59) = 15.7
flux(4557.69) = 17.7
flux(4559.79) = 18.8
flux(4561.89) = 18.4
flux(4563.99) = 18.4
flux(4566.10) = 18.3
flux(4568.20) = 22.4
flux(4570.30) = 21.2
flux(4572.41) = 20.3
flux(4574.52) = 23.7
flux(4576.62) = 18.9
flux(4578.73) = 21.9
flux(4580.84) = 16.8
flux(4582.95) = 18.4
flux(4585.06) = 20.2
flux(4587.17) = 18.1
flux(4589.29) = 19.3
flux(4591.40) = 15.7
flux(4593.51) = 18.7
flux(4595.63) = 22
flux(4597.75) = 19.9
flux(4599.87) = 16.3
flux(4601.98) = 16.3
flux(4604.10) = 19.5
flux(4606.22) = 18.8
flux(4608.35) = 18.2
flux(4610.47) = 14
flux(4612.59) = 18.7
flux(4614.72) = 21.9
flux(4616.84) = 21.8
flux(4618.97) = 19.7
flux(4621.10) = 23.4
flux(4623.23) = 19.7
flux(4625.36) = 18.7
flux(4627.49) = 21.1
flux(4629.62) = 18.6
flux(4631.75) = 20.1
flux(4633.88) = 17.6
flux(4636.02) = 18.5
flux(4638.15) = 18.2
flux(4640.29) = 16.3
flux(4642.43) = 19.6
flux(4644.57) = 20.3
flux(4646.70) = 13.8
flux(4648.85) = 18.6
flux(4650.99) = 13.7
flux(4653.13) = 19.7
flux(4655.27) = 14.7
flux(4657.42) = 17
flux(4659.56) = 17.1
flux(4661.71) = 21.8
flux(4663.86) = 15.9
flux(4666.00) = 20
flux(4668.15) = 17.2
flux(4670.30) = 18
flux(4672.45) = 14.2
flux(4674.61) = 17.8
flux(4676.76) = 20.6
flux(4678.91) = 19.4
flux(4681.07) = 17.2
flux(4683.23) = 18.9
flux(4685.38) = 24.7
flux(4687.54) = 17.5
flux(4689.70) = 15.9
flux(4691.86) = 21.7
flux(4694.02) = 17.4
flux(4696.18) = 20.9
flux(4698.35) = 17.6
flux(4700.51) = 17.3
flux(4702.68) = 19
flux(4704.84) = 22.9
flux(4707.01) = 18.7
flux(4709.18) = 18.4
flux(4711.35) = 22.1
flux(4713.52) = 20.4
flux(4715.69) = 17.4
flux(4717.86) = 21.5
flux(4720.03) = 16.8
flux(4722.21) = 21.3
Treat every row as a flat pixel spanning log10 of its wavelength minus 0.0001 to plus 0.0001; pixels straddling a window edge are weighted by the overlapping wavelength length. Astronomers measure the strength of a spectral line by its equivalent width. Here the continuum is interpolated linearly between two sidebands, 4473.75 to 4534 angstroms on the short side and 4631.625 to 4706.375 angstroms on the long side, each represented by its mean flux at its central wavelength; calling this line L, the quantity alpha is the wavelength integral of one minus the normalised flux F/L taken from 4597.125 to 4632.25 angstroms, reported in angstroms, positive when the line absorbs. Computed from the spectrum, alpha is -1.3 angstroms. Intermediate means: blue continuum 18.9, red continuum 18.3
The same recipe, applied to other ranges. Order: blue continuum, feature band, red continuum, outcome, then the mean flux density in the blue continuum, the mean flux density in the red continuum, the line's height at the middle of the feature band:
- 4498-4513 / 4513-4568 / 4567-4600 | 2.31 angstroms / 19.8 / 19.7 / 19.8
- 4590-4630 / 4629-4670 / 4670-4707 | 2.56 angstroms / 19.1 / 18.9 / 19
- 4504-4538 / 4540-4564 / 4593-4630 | 1.08 angstroms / 19.4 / 19.3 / 19.4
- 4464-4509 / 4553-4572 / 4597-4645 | 0.37 angstroms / 19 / 19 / 19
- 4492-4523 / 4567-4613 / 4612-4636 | 1.94 angstroms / 19.5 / 20.1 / 19.9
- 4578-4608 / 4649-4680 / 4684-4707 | 2.47 angstroms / 18.7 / 19.4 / 19.2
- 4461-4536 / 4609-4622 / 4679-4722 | -0.42 angstroms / 19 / 19.3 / 19.2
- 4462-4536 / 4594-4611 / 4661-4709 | 0.57 angstroms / 19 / 18.8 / 18.9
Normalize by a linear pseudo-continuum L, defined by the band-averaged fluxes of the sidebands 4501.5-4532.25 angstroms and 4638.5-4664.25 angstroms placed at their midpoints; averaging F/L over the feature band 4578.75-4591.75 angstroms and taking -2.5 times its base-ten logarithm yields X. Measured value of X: -0.01 mag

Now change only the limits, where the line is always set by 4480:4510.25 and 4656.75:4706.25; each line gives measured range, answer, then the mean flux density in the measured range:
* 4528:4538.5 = 0.02 mag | 18.7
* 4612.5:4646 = -0.04 mag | 19.6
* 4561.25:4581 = -0.07 mag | 20.2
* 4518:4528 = 0.02 mag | 18.7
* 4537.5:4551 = -0.07 mag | 20.3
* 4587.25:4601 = 0.02 mag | 18.6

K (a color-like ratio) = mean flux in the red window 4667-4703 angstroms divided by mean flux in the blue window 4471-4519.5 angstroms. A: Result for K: 0.97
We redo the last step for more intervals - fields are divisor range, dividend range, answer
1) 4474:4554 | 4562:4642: 1.01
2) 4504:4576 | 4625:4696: 0.94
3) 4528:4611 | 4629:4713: 0.98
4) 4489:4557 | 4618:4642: 1.01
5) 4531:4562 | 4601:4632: 1.03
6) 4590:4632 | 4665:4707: 0.98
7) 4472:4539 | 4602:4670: 0.97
